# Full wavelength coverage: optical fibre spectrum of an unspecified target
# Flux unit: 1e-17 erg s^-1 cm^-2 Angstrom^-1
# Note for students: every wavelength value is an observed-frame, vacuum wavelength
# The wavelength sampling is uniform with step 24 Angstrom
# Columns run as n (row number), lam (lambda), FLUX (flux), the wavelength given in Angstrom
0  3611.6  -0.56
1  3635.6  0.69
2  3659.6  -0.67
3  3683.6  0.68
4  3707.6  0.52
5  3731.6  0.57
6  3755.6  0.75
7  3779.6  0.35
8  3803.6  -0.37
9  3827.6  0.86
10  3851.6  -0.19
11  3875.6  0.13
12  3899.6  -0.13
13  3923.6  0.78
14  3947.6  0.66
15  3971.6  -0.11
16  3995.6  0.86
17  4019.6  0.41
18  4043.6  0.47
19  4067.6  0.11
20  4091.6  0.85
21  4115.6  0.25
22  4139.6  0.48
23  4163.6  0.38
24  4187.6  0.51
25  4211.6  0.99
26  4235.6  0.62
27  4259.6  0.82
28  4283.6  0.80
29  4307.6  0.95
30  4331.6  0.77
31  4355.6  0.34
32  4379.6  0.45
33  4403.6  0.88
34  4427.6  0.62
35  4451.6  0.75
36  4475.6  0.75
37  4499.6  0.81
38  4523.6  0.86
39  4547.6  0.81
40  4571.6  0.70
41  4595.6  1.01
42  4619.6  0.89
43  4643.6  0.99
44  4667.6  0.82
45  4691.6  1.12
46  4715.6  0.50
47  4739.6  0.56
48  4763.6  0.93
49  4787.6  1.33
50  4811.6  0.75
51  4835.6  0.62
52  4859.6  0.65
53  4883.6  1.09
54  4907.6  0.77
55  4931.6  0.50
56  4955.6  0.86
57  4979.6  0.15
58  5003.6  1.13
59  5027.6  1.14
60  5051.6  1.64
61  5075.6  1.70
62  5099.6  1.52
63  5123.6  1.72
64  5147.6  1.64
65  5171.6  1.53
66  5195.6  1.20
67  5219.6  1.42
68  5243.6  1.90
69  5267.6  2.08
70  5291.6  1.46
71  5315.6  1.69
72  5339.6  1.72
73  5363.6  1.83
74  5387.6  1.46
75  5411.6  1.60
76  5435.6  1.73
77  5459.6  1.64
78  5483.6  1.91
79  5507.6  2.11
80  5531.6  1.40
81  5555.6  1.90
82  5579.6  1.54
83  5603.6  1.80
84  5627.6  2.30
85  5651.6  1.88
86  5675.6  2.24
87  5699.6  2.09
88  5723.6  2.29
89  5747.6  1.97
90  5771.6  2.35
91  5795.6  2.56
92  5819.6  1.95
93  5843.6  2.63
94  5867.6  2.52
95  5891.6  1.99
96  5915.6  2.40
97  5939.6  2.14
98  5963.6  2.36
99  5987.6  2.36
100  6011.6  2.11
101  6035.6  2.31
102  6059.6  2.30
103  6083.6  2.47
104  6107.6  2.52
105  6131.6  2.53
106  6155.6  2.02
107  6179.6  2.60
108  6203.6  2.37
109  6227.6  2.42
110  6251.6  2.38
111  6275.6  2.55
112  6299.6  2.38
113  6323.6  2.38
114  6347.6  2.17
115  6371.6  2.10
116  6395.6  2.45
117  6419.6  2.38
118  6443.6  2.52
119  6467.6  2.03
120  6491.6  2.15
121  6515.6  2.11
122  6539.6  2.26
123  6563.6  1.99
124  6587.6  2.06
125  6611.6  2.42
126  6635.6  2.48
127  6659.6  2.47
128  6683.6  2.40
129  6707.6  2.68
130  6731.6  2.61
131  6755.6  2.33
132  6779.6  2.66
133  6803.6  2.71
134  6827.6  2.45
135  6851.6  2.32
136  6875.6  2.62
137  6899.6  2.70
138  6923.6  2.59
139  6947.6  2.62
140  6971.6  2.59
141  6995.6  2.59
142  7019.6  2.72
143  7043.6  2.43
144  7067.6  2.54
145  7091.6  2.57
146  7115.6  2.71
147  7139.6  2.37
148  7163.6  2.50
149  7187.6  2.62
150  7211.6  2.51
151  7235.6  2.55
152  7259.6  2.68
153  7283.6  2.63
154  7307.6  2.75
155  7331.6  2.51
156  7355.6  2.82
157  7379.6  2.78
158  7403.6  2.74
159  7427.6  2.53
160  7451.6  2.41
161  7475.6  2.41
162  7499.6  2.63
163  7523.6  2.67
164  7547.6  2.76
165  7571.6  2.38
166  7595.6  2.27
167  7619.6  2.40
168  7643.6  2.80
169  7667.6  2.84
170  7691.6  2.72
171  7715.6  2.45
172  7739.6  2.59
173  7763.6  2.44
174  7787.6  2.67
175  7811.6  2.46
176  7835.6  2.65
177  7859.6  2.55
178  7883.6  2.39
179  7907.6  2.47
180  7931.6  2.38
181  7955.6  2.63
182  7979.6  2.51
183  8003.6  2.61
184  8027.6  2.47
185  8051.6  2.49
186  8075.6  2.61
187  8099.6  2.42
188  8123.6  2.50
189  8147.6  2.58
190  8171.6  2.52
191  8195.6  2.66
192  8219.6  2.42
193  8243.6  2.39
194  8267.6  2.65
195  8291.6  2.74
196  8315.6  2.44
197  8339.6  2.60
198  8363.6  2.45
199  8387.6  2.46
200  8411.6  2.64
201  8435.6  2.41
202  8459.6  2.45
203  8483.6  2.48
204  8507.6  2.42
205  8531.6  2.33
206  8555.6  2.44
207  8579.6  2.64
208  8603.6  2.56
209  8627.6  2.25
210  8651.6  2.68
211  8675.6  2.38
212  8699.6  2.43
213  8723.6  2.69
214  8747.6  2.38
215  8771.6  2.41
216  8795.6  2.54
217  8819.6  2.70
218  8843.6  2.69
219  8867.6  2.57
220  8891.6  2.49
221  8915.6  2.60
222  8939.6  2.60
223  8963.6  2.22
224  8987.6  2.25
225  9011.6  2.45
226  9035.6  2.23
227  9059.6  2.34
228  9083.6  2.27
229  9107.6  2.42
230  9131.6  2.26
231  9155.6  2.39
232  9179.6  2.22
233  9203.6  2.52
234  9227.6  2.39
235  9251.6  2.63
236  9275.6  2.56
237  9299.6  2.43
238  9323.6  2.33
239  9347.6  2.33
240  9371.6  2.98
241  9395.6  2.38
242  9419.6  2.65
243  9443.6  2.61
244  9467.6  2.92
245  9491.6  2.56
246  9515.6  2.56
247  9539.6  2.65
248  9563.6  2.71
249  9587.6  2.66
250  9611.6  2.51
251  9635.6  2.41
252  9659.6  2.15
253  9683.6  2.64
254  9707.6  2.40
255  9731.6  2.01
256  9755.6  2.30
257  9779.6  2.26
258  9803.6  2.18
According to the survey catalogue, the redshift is 0.266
